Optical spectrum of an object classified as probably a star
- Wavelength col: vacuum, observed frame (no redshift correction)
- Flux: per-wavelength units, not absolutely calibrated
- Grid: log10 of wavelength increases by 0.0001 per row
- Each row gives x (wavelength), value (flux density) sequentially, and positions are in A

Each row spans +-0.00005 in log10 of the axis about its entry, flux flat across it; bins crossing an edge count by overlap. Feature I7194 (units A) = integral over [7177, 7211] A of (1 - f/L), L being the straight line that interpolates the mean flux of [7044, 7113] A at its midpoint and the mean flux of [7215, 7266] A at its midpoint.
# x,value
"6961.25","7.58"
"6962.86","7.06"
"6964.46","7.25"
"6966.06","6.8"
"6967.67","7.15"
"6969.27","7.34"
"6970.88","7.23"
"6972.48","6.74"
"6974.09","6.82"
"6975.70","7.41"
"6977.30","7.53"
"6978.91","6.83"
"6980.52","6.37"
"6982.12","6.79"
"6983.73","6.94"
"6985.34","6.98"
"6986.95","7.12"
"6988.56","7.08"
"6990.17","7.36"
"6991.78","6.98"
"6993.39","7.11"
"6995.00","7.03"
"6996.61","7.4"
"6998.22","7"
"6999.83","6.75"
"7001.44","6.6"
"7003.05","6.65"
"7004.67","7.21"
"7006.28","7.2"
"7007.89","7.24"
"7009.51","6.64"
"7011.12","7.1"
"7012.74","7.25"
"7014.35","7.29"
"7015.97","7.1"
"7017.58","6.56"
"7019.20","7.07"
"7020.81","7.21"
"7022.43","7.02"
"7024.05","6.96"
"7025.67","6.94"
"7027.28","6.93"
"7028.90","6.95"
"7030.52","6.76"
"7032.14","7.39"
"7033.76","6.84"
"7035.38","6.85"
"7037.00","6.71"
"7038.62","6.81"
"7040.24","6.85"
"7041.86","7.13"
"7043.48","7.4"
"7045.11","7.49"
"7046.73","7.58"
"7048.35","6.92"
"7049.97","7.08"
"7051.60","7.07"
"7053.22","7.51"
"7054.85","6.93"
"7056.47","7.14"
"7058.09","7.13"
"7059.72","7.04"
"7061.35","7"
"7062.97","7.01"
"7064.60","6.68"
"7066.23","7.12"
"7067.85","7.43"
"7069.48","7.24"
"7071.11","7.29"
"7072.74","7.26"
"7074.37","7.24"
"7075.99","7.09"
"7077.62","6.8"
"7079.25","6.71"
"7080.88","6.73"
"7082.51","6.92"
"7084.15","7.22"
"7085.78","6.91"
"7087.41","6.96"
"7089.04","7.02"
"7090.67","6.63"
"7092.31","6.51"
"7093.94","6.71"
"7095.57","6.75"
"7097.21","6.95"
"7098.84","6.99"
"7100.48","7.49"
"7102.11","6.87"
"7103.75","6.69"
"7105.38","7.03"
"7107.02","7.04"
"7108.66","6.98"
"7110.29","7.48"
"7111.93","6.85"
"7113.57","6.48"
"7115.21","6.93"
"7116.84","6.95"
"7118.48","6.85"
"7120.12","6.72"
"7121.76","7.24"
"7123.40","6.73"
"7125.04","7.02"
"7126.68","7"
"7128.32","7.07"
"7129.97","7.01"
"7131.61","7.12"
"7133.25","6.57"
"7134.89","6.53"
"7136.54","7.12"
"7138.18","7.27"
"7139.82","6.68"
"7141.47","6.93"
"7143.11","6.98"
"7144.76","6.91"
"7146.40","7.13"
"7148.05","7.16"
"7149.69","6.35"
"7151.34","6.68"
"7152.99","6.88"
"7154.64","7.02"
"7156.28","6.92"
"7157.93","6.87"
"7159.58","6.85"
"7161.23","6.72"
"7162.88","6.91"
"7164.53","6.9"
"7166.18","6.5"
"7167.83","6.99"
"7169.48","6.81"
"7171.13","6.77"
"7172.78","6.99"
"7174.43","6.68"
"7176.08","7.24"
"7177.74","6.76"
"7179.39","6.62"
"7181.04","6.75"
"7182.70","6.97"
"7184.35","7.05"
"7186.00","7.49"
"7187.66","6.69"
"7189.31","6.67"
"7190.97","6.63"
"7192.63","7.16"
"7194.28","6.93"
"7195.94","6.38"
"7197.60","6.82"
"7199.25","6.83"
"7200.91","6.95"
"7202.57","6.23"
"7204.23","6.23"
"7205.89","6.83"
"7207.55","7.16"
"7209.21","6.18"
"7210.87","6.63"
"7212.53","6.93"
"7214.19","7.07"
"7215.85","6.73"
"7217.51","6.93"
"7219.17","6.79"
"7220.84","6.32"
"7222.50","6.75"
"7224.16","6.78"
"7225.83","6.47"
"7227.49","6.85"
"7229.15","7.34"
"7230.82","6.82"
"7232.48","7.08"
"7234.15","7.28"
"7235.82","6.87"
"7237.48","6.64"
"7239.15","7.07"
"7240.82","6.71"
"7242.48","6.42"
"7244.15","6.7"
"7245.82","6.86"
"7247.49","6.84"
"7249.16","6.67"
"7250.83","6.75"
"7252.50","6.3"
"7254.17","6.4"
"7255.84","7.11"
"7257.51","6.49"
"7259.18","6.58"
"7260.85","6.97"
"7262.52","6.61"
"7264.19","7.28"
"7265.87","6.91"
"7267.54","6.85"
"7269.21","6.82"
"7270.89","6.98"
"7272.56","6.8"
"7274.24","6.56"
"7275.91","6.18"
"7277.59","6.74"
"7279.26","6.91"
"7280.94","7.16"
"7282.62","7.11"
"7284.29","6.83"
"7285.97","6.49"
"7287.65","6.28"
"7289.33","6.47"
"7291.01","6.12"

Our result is 0.5 A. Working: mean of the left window 7.03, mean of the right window 6.78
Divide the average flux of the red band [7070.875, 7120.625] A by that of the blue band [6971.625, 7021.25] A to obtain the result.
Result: 1.0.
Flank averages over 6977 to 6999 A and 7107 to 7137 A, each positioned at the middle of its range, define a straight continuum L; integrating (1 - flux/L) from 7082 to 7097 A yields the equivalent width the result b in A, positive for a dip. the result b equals 0.2 A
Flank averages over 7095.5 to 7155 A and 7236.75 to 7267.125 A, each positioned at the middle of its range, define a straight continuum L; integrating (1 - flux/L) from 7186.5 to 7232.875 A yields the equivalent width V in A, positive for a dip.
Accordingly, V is 0.31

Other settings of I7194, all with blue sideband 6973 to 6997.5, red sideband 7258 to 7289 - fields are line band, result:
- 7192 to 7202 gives 0.0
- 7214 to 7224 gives 0.1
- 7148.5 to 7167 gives 0.2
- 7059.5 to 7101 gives -0.2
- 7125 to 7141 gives -0.1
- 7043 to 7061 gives -0.6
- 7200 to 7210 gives 0.3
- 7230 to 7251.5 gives -0.1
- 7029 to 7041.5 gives 0.2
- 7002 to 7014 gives 0.0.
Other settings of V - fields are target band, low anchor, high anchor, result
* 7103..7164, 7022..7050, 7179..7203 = -0.1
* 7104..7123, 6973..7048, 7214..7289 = -0.1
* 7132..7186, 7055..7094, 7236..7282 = 0.1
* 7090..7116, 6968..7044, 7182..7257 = 0.0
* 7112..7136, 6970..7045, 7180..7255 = 0.0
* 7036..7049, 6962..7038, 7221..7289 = -0.3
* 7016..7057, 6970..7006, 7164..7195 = -0.5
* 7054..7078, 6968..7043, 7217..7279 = -0.5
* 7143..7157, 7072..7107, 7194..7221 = -0.1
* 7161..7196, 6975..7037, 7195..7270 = -0.2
